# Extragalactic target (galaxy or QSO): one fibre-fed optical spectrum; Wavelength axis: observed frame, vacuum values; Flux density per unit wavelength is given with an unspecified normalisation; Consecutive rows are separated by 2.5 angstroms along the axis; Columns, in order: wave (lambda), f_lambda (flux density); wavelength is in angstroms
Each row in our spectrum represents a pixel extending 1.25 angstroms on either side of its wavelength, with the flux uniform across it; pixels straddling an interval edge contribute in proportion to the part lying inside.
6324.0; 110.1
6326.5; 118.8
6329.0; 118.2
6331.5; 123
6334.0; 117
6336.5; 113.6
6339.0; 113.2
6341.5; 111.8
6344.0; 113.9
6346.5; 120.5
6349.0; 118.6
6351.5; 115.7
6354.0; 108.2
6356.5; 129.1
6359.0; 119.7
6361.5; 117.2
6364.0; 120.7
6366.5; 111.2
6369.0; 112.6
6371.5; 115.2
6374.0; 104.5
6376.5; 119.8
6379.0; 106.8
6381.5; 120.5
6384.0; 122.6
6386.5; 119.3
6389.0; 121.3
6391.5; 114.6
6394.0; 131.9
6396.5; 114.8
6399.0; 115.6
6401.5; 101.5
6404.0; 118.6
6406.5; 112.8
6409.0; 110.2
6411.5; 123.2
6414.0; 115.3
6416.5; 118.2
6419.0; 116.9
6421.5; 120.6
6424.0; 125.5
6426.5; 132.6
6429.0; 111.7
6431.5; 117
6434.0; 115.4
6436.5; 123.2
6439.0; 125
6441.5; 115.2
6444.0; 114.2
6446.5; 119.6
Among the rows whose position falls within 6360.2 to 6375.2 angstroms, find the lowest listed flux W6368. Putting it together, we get 104.5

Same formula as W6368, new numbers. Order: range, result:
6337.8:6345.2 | 111.8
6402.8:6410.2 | 110.2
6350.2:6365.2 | 108.2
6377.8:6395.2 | 106.8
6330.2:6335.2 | 117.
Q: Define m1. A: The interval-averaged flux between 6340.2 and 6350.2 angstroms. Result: 116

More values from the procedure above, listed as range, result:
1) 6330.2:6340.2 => 117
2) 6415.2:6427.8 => 123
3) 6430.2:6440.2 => 120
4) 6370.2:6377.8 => 113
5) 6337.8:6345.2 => 113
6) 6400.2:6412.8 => 113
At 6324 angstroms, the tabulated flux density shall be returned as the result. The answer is 110.1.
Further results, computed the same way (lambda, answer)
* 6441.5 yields 115.2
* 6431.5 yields 117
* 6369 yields 112.6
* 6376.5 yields 119.8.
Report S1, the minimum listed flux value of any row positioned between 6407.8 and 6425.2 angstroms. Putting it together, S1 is 110.2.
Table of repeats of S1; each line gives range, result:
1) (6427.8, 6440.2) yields 111.7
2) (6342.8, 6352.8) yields 113.9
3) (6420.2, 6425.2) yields 120.6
